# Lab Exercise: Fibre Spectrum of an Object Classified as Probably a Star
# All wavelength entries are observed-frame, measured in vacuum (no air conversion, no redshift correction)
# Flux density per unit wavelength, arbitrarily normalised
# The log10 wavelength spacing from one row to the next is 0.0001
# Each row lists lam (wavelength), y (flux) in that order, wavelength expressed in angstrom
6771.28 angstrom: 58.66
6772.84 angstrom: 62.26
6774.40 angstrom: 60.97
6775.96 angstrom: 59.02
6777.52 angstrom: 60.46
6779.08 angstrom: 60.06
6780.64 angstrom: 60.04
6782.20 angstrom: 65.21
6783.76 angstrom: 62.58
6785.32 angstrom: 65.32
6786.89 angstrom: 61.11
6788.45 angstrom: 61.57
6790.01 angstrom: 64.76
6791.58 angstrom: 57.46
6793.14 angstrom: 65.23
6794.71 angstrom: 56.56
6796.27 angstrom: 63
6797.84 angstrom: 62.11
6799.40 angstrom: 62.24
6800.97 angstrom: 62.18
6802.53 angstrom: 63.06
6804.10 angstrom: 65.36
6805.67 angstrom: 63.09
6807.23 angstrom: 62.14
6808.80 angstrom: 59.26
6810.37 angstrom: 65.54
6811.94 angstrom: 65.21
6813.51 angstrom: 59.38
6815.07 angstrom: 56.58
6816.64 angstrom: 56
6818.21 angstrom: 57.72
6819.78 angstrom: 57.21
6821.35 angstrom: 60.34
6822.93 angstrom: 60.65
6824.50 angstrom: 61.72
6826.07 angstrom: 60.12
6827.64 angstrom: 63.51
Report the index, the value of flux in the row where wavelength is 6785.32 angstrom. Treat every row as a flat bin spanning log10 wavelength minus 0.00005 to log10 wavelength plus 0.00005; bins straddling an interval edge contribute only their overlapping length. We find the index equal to 65.32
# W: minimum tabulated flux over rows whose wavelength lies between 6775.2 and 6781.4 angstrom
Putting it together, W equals 59.02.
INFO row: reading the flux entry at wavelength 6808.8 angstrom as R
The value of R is 59.26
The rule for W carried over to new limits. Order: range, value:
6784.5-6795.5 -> 56.56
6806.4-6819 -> 56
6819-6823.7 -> 57.21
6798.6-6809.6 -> 59.26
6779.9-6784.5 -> 60.04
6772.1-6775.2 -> 60.97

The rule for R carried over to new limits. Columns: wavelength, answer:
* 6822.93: 60.65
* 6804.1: 65.36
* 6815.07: 56.58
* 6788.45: 61.57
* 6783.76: 62.58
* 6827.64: 63.51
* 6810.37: 65.54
